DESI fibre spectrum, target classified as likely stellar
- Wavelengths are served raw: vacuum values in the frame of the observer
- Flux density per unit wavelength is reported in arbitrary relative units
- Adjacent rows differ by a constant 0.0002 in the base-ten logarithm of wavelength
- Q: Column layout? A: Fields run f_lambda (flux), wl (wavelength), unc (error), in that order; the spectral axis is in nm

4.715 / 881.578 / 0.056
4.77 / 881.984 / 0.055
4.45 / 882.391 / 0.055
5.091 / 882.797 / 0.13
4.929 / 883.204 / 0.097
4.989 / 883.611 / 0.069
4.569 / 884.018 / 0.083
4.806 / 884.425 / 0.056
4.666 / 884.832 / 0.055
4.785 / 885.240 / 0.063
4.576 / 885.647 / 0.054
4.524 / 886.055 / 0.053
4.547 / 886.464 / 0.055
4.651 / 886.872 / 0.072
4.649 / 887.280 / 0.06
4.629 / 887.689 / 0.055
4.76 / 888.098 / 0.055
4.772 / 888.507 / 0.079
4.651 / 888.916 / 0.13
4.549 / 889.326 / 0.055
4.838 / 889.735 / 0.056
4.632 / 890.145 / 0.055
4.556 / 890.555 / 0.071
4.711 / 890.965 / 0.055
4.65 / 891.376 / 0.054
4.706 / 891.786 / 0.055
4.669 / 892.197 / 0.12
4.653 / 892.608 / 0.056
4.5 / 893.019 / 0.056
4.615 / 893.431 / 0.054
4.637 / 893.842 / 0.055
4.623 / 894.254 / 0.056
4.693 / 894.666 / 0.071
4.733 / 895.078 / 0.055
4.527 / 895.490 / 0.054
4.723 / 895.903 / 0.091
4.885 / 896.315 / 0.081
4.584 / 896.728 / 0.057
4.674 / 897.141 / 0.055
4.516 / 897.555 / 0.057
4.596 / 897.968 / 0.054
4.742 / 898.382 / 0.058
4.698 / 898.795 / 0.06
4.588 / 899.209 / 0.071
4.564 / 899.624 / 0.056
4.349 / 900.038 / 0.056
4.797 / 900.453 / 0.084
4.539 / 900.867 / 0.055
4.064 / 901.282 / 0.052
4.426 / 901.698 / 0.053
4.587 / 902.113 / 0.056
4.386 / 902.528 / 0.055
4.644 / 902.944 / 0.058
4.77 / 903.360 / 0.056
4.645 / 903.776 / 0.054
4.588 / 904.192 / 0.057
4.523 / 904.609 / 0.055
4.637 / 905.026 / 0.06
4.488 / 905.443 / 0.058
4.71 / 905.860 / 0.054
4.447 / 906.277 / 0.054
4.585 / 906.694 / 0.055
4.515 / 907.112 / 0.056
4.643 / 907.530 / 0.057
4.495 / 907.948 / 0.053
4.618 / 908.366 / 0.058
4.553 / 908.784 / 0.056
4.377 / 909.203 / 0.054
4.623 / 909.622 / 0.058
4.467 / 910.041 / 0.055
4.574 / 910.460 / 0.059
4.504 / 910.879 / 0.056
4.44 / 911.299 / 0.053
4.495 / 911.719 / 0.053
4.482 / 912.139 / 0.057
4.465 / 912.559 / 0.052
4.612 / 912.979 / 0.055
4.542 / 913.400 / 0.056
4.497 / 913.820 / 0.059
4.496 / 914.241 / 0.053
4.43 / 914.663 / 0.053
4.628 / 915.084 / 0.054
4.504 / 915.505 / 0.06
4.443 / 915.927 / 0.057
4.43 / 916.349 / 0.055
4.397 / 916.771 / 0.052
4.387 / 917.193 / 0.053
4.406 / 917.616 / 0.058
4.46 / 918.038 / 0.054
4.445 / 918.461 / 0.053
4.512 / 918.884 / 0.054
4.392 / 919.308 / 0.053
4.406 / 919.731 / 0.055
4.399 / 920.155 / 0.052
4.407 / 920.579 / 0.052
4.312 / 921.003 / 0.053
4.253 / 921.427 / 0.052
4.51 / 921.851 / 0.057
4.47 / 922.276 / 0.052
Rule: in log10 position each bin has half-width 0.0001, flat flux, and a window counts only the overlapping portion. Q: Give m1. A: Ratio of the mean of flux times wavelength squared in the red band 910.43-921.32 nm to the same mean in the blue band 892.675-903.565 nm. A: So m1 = 1.01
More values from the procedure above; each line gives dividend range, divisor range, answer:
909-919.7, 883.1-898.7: 1.01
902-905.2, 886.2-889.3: 1.02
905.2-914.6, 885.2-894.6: 1.02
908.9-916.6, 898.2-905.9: 1.01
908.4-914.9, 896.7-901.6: 1.02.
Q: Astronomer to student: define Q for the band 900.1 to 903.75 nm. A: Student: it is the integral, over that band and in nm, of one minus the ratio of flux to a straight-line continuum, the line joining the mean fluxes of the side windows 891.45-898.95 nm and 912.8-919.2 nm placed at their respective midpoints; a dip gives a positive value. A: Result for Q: 0.056 nm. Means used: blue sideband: 4.65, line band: 4.53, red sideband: 4.48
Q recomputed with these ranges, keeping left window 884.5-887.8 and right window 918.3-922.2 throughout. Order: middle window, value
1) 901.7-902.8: 0.01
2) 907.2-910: -0.04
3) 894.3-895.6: -0.02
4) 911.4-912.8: -0.01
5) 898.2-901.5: 0.00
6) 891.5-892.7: -0.02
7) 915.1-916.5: -0.02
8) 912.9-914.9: -0.03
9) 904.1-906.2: -0.03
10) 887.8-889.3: -0.03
